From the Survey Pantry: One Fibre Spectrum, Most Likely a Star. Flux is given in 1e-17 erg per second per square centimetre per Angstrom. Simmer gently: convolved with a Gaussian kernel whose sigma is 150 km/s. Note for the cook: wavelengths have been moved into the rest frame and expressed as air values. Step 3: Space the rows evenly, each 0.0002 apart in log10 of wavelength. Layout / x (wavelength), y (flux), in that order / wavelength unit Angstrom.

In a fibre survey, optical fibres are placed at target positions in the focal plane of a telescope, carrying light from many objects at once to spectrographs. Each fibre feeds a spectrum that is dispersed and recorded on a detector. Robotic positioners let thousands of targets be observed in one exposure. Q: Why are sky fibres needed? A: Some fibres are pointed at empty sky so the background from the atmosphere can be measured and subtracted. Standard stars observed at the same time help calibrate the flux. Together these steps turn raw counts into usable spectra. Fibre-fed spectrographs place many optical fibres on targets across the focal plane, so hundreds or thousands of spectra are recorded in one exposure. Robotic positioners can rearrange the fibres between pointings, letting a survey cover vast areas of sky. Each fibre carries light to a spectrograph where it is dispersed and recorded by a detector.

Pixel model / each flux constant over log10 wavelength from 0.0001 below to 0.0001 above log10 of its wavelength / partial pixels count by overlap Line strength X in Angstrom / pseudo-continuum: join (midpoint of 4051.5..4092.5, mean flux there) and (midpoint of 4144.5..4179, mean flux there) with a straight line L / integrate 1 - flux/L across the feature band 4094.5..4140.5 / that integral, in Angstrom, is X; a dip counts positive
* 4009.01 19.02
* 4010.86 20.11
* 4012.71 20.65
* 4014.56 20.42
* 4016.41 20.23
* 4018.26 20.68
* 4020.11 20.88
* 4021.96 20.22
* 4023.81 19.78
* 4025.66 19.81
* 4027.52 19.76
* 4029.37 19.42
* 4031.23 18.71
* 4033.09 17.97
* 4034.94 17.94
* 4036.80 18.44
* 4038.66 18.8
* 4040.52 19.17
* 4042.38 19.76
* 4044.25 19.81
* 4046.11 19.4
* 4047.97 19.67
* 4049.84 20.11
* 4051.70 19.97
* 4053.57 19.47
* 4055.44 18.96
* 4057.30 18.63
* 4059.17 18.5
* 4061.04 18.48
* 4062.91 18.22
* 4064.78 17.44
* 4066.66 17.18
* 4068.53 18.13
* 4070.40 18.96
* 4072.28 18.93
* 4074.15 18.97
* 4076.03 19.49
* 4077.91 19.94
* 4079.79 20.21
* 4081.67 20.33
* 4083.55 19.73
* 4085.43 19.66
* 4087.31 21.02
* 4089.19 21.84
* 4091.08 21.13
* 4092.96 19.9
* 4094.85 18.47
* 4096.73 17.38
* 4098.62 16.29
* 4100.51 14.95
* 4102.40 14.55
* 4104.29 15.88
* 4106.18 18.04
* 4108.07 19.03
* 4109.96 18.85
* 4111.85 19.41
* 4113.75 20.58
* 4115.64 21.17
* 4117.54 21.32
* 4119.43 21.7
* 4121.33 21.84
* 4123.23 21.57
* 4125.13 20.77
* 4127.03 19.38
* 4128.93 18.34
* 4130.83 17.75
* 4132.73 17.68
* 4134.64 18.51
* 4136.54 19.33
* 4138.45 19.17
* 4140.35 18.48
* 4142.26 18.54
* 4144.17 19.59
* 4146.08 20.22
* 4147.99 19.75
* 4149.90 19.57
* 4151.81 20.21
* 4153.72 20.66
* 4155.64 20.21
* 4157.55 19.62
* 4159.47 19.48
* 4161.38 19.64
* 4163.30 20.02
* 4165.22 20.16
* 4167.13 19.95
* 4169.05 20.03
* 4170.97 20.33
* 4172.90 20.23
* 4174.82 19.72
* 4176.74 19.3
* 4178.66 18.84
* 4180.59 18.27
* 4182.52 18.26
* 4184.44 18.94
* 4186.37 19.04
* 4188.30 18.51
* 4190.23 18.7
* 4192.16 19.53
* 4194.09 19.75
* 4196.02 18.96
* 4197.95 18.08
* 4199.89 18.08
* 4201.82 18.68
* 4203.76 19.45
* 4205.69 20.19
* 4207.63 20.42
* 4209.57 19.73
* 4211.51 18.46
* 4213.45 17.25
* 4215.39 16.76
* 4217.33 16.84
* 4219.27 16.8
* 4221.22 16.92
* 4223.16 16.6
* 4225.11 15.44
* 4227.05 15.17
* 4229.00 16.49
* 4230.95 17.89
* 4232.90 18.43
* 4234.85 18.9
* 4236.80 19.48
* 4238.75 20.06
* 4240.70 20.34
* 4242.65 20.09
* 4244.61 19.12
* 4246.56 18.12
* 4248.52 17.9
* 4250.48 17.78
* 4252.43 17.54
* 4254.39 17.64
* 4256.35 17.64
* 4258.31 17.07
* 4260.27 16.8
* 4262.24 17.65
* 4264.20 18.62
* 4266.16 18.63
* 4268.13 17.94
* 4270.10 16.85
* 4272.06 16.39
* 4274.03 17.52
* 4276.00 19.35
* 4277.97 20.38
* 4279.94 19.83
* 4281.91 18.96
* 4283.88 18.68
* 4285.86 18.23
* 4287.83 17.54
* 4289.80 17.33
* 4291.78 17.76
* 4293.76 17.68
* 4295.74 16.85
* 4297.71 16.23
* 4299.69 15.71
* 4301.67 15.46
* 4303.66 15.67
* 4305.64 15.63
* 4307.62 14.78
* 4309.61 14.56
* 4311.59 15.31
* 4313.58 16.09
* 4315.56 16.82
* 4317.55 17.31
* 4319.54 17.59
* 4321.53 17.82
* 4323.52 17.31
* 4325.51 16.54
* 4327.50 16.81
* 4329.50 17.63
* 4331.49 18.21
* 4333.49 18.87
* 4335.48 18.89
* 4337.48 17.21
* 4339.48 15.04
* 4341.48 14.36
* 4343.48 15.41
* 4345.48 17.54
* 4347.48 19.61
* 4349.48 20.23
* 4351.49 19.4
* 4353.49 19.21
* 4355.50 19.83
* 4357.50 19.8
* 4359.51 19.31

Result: 1.9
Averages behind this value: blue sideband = 19.3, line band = 18.8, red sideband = 19.9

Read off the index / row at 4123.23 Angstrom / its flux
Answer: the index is 21.57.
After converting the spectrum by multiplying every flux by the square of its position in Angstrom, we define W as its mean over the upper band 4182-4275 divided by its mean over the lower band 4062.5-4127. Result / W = 1.01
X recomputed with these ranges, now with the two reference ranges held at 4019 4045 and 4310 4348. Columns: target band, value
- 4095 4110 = 1.5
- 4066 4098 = -0.9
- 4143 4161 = -1.5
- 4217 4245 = -0.2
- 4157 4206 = -3.0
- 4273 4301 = -1.0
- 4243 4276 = -0.5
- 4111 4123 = -1.5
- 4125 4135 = 0.0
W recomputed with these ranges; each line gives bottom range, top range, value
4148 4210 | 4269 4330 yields 0.93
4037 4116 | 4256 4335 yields 1.01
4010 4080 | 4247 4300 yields 1.03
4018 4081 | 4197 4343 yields 1.02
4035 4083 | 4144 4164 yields 1.09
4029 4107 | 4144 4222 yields 1.08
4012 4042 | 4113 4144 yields 1.06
